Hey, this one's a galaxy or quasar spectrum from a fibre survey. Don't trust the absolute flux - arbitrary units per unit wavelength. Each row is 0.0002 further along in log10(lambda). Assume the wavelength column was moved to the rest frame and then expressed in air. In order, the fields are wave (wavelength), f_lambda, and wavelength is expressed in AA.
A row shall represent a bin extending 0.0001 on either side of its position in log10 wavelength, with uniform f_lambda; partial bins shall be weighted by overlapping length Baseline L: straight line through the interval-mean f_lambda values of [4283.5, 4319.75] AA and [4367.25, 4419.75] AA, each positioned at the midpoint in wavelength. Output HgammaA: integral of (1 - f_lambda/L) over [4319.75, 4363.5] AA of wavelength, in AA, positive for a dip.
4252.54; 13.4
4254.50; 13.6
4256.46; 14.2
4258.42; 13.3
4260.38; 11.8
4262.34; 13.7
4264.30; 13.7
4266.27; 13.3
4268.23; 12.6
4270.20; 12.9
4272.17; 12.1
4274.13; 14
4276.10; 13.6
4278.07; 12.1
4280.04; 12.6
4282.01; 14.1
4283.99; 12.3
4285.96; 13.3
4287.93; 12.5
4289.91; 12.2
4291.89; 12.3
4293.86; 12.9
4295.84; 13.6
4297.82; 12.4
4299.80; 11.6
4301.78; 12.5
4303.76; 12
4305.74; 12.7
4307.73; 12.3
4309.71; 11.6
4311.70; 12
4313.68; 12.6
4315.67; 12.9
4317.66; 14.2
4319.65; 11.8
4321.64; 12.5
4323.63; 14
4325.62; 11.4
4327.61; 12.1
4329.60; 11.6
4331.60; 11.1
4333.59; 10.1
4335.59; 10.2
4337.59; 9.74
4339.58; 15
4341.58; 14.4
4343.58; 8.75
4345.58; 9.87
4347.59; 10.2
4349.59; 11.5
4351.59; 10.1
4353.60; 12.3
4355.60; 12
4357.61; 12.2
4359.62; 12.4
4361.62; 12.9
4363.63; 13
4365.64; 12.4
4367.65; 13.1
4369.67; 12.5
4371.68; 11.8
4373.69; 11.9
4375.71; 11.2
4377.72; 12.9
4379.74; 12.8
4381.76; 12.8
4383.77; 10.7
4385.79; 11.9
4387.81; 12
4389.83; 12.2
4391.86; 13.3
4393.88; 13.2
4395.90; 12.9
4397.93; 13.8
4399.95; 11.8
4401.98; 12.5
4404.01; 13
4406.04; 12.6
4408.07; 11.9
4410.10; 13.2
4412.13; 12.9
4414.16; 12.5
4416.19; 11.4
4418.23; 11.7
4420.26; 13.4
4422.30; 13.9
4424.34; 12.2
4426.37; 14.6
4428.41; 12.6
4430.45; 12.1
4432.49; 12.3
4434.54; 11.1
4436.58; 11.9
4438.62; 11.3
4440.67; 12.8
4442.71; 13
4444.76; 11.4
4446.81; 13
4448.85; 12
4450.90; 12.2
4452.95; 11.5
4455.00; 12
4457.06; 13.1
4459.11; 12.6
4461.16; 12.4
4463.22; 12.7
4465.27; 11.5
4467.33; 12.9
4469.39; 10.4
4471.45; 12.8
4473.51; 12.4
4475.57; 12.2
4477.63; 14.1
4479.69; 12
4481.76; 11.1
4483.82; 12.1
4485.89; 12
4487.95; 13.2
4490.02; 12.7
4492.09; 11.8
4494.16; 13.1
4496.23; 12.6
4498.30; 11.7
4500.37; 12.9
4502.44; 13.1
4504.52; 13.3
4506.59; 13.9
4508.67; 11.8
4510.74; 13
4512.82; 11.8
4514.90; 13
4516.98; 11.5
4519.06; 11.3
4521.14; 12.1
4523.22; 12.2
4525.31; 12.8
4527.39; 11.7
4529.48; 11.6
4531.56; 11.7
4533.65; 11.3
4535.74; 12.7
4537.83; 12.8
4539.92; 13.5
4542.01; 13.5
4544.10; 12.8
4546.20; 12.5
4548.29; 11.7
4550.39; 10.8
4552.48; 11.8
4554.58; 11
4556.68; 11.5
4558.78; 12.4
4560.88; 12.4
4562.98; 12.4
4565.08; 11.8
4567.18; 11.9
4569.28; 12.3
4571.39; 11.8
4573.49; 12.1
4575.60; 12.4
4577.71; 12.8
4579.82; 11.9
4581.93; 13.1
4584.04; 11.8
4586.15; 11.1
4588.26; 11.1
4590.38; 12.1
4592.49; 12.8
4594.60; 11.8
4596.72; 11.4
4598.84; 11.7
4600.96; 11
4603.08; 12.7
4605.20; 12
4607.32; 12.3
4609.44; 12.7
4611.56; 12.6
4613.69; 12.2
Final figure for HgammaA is 2.8 AA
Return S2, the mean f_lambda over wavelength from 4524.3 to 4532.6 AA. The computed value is 12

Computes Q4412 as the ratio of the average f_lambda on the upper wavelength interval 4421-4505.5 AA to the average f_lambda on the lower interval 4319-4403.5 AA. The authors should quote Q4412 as 1.0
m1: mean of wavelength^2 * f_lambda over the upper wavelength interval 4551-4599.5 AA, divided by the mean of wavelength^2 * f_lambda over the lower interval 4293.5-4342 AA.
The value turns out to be 1.10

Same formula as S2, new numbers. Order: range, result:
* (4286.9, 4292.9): 12.3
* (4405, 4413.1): 12.6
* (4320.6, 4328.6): 12.5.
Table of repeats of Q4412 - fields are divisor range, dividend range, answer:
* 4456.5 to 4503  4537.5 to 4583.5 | 0.99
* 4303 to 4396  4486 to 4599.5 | 1.01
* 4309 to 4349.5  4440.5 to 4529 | 1.05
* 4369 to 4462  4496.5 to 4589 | 0.98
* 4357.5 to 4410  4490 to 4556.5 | 0.99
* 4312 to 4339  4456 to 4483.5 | 1.03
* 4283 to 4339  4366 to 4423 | 1.03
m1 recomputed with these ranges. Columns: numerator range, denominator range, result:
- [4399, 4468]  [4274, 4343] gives 1.06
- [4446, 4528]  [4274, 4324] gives 1.06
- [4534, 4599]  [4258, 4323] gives 1.08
